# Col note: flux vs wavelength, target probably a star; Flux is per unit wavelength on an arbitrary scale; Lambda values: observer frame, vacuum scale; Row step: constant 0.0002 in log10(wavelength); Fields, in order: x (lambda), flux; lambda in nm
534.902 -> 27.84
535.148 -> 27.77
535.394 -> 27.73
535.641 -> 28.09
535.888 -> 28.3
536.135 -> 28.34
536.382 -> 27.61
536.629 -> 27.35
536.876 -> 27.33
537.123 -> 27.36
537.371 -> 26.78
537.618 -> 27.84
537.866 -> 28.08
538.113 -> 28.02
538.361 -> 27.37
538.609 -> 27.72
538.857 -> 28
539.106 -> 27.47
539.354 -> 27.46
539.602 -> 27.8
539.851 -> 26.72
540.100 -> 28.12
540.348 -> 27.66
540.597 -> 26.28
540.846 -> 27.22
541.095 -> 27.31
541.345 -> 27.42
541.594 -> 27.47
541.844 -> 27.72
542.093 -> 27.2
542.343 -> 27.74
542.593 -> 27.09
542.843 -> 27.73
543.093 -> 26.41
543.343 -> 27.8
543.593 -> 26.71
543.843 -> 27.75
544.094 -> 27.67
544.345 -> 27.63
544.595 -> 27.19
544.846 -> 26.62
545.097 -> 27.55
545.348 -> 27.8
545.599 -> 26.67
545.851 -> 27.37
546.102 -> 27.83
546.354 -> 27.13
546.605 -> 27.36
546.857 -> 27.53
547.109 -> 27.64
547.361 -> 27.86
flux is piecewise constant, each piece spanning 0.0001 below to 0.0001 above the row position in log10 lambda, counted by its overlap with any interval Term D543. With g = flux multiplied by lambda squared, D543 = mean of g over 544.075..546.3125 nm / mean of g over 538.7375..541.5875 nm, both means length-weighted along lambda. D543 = 1.0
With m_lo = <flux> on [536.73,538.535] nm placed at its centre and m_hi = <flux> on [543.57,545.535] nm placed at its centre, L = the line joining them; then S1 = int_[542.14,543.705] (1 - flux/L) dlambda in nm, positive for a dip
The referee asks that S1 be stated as 0.010 nm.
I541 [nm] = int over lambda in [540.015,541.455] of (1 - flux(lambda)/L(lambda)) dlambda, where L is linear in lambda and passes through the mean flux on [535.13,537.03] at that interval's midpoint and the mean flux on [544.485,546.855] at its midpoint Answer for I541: 0.01 nm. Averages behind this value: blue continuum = 27.8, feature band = 27.3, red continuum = 27.3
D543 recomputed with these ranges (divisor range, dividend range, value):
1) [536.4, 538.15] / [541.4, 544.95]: 1.02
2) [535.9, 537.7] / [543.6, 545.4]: 1.02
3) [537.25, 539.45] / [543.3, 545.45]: 1.01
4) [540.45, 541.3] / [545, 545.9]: 1.03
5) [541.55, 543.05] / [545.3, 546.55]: 1.01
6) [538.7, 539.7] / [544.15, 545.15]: 1.00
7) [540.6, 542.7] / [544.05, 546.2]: 1.01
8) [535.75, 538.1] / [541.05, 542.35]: 1.01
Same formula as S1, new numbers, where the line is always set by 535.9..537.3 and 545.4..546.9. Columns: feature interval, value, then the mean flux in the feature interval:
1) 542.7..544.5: 0.00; 27.4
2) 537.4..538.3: -0.01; 27.8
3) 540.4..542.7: 0.02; 27.3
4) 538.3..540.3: 0.00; 27.6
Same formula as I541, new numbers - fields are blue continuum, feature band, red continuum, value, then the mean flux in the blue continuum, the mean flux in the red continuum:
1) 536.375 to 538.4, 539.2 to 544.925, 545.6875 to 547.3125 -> 0.03 nm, 27.5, 27.5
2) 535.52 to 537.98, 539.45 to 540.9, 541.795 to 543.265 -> 0.01 nm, 27.7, 27.3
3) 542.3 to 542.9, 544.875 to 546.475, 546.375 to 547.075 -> 0.01 nm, 27.5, 27.4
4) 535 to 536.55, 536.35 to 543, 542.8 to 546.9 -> 0.05 nm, 28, 27.3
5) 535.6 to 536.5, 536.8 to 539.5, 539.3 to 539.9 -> 0.01 nm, 28.1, 27.4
